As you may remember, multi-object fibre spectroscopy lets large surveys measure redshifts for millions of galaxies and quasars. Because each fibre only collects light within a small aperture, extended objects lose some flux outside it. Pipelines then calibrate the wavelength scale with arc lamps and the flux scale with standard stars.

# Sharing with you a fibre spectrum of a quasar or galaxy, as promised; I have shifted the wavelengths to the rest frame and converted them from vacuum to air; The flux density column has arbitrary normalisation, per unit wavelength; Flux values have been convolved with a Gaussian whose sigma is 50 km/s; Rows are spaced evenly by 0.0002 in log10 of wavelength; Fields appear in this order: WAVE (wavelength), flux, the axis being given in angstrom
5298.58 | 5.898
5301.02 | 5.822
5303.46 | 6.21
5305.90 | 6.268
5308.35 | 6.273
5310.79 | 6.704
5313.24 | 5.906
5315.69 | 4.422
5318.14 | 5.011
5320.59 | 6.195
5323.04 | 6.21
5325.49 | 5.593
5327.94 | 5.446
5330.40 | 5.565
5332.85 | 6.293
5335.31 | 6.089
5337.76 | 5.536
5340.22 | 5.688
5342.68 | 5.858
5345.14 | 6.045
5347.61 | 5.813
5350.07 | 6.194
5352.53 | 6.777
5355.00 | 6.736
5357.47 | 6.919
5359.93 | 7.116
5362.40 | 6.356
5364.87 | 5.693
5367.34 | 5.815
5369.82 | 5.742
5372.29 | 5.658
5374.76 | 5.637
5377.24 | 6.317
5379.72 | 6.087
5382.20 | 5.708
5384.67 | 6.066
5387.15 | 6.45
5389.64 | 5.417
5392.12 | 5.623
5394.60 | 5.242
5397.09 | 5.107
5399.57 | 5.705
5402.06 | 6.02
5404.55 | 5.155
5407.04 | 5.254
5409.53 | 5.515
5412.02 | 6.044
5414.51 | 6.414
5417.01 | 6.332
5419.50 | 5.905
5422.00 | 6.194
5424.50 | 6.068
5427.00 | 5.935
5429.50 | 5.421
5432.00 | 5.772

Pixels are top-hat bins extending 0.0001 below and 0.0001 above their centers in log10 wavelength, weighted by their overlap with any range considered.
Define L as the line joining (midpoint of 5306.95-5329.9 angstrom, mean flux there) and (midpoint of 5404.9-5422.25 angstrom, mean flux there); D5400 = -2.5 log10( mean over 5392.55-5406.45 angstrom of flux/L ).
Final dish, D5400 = 0.082 mag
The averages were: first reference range 5.75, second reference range 5.9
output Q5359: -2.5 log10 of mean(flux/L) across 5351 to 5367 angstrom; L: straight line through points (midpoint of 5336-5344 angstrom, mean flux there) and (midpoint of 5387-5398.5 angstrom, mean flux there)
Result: -0.16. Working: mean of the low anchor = 5.73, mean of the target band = 6.55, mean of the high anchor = 5.49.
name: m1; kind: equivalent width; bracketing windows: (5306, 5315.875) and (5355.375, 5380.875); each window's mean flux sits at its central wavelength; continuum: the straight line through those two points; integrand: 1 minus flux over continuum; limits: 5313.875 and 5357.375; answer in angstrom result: 1.42 angstrom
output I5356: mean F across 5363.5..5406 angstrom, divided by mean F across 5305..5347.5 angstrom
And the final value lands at 0.98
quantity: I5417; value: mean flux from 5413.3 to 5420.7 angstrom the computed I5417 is 6.22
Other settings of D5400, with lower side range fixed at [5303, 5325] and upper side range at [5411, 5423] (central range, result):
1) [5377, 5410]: 0.08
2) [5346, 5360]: -0.09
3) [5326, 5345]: 0.03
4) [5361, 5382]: 0.03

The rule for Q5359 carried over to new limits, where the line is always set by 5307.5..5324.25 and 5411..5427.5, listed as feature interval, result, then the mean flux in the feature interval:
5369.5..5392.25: 0.02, 5.89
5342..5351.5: -0.02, 6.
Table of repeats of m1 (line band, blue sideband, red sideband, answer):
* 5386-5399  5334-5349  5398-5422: 0.6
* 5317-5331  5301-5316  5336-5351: 0.7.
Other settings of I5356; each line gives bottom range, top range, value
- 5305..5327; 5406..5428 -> 1.02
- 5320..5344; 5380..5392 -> 1.01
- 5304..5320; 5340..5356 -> 1.07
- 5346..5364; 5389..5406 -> 0.84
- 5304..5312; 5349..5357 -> 1.03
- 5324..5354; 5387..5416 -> 0.95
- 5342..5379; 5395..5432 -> 0.93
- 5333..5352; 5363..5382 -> 0.99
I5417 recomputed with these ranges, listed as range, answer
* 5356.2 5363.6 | 6.8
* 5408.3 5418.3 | 6.08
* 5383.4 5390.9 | 5.98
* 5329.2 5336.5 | 5.98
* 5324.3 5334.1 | 5.72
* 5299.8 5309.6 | 6.15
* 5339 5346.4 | 5.86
